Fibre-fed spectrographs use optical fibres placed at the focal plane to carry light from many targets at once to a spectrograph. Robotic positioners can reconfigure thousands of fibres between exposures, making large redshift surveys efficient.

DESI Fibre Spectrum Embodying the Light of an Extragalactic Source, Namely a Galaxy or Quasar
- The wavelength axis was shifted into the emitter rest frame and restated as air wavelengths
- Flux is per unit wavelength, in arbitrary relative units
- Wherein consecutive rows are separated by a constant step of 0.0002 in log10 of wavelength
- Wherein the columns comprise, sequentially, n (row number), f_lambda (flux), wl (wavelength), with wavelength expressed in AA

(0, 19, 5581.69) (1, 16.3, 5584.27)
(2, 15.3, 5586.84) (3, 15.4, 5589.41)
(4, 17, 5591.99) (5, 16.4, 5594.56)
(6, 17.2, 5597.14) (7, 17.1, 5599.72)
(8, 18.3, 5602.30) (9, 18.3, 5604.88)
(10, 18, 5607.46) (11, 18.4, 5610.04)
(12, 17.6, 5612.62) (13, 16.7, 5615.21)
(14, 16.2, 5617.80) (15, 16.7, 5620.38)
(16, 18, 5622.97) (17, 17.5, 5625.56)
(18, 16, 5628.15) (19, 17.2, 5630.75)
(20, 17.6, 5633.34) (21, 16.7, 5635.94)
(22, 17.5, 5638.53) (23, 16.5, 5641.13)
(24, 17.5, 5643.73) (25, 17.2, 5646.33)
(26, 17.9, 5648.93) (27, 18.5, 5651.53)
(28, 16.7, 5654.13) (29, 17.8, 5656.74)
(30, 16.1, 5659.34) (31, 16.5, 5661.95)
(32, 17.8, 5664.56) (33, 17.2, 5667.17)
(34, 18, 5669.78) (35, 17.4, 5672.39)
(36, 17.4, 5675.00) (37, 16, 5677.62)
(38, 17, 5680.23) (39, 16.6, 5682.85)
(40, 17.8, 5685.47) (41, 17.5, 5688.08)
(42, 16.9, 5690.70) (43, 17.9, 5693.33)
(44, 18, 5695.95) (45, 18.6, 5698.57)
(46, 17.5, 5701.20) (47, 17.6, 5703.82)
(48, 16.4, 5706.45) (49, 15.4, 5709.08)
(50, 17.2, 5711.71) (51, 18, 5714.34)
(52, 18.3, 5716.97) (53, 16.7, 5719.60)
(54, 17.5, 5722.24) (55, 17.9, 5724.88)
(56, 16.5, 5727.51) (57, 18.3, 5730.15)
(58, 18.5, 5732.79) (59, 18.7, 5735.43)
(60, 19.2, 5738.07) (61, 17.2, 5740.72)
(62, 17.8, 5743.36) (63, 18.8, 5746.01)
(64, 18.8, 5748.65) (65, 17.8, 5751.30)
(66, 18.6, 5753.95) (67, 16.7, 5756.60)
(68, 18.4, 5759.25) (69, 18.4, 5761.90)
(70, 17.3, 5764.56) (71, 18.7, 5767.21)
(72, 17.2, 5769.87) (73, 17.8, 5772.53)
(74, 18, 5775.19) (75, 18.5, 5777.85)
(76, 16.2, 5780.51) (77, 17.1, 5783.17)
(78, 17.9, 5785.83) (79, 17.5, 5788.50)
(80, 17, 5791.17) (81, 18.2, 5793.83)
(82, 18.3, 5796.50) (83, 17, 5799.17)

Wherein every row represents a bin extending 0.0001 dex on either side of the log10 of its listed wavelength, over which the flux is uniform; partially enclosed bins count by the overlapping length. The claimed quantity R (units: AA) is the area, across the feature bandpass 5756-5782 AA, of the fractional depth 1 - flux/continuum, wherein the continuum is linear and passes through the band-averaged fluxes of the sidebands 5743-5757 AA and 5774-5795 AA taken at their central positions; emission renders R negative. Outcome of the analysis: 0.1 AA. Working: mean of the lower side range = 18.2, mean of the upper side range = 17.5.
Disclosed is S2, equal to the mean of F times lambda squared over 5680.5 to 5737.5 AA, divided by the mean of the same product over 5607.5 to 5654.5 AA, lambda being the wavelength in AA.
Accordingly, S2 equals 1.0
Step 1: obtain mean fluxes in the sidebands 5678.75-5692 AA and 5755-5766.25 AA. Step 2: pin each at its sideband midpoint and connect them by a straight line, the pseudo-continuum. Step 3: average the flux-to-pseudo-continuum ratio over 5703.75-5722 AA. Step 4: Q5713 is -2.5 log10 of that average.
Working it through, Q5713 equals 0.02 mag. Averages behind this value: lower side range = 17.2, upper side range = 17.8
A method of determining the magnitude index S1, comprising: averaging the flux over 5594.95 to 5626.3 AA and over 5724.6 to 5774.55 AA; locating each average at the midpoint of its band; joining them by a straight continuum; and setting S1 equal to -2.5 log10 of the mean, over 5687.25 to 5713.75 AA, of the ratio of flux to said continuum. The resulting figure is 0.03 mag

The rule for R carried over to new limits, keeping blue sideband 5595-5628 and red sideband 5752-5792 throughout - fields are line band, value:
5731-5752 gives -0.9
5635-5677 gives 0.5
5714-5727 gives 0.0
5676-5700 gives 0.3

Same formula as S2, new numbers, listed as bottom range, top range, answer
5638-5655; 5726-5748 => 1.08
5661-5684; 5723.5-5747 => 1.08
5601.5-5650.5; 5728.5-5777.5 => 1.09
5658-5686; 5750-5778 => 1.09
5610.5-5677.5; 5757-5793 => 1.08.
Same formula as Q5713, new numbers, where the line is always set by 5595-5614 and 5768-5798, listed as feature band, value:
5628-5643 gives 0.047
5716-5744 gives -0.012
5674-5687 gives 0.047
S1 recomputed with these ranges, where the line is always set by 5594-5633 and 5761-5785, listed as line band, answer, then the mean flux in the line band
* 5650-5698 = 0.01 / 17.3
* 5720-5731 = 0.01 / 17.4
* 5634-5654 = 0.00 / 17.4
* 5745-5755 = -0.05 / 18.5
